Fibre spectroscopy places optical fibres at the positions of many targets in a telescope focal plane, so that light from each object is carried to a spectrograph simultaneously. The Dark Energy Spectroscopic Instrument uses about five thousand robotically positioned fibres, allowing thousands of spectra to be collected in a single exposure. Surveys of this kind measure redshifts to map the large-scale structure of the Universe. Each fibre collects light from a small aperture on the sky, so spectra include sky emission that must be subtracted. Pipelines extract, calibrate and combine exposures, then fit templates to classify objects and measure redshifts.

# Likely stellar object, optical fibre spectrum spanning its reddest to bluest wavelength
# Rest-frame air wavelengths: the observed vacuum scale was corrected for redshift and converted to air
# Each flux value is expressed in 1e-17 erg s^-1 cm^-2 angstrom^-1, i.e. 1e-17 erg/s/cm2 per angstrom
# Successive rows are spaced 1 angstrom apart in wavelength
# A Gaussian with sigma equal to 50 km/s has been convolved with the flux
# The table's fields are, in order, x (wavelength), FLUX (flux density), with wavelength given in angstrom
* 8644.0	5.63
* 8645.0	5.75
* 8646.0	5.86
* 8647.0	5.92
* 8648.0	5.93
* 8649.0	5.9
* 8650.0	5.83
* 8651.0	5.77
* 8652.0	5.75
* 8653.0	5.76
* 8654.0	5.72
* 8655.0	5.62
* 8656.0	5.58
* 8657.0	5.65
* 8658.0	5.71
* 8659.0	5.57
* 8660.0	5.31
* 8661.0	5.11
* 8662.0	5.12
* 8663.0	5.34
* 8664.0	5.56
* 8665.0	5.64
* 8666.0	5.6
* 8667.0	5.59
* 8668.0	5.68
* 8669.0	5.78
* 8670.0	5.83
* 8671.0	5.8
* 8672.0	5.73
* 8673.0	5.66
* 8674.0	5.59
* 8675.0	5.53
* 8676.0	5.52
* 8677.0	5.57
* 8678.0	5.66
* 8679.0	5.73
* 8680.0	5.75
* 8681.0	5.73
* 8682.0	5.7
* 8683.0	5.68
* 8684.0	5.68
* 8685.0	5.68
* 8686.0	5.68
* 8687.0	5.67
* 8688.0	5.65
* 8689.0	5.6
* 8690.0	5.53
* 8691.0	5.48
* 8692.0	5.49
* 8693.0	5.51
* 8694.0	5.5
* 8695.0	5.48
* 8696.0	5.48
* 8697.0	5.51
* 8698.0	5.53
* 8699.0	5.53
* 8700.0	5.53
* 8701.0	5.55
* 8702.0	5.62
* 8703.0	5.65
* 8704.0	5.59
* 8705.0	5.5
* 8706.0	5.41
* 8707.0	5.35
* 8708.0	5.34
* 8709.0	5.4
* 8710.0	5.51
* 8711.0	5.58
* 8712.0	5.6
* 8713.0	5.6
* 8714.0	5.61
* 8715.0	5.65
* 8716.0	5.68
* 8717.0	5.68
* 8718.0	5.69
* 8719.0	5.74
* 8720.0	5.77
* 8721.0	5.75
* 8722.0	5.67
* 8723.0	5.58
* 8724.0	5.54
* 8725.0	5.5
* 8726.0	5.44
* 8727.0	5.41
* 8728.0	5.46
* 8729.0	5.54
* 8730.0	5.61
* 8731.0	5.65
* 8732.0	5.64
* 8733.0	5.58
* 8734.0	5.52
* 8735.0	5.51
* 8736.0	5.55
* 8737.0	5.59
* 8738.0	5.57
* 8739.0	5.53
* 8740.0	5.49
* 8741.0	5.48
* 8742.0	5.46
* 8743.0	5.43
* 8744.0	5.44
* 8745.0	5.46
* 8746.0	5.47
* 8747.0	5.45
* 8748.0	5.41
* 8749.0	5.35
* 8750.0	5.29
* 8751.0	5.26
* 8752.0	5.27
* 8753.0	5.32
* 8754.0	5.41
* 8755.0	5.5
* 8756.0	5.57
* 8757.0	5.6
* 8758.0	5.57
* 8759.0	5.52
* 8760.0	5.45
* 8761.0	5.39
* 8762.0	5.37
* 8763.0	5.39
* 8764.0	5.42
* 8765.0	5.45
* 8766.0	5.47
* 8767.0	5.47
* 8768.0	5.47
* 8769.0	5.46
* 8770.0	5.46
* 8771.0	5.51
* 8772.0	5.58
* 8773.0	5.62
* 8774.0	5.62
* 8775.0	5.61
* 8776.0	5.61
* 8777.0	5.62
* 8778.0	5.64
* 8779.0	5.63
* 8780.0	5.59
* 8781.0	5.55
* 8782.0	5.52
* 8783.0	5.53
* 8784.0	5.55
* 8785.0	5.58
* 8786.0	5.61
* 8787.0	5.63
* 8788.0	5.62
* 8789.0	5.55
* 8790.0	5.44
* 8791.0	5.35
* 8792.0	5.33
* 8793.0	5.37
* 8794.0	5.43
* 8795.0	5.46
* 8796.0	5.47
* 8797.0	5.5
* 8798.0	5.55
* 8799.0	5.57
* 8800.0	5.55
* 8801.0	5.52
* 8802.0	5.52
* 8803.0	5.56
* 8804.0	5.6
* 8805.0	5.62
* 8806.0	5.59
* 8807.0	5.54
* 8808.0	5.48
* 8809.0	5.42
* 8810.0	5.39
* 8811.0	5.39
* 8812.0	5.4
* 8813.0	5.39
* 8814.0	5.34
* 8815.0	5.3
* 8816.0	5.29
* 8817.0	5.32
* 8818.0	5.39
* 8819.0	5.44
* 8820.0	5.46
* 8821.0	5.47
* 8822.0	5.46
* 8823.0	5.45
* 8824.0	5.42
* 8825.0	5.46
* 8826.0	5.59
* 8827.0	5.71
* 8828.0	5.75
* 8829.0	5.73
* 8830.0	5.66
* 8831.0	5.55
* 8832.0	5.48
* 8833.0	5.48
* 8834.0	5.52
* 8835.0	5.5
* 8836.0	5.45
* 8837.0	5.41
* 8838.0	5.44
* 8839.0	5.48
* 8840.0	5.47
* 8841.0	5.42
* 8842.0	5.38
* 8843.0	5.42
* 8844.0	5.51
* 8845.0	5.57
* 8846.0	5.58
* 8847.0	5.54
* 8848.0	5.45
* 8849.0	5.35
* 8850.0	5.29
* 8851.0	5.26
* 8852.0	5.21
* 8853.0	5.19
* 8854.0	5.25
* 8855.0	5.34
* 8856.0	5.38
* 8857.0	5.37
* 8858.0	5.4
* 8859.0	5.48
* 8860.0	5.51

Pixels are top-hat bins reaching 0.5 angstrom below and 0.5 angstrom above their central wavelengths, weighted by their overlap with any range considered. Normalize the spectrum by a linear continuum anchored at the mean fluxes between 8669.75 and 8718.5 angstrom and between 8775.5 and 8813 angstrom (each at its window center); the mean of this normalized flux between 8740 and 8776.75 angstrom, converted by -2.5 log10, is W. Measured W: 0.016 mag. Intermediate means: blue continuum 5.59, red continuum 5.52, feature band 5.46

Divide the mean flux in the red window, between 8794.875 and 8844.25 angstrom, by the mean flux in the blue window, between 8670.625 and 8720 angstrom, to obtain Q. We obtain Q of 0.98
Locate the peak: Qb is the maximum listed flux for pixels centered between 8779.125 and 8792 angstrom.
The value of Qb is 5.63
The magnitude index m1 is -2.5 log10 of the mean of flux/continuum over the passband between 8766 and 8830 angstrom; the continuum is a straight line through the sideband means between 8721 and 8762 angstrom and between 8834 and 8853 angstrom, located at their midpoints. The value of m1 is -0.01 mag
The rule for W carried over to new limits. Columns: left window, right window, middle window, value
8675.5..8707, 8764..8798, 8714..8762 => 0.006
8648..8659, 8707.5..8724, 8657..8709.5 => 0.021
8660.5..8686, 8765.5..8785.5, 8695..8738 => 0.005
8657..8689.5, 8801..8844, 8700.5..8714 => 0.012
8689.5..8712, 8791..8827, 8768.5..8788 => -0.020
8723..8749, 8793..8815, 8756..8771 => 0.006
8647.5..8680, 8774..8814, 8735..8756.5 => 0.023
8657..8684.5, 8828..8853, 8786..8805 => -0.001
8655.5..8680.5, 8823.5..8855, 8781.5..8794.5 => 0.000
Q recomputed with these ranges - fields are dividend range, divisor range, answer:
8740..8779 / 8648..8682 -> 0.97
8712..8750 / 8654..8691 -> 0.99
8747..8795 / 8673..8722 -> 0.98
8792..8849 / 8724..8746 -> 0.99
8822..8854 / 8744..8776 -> 1.00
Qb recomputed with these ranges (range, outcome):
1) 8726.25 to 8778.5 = 5.65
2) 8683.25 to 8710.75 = 5.68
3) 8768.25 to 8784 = 5.64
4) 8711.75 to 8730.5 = 5.77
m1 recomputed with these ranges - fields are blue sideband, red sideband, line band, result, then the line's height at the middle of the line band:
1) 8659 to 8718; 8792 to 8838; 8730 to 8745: 0.00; 5.54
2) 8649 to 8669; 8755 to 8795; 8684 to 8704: 0.00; 5.57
